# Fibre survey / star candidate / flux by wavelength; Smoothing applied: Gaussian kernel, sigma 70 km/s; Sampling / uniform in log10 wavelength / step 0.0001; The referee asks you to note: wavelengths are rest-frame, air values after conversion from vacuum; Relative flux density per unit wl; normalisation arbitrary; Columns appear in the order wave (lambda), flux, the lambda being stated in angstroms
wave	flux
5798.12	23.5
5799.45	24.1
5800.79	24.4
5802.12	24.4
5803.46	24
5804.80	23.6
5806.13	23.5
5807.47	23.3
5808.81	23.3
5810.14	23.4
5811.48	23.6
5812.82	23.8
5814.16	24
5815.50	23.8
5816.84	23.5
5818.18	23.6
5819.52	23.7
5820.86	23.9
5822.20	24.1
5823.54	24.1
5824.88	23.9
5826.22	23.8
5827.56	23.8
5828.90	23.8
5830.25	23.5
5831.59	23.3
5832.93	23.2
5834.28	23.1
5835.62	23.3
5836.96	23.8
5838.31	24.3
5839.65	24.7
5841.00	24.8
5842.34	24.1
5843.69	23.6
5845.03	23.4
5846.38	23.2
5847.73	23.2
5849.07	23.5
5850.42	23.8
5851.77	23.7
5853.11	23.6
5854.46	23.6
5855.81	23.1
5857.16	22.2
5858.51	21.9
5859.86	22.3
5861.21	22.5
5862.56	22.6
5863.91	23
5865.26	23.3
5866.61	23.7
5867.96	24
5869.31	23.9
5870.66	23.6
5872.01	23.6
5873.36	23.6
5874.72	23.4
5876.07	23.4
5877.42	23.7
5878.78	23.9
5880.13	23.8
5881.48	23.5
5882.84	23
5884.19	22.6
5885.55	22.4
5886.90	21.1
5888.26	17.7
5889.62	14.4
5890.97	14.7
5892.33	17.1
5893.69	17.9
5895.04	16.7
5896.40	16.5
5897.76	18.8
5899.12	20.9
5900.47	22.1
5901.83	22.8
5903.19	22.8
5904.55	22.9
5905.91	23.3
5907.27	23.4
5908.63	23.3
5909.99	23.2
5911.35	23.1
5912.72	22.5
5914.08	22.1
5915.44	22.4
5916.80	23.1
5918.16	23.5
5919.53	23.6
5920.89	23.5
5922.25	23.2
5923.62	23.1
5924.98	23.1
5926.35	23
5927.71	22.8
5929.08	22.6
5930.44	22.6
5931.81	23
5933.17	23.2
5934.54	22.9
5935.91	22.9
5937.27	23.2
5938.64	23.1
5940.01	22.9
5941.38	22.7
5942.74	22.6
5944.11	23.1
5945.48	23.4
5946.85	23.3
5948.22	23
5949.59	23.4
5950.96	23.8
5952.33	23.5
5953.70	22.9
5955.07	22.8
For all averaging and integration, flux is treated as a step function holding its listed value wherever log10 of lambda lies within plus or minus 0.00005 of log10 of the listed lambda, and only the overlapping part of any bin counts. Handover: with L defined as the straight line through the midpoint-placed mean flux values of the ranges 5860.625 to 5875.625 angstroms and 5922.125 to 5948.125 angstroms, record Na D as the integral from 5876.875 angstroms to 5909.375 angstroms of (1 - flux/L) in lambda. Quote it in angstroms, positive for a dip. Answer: 3.4 angstroms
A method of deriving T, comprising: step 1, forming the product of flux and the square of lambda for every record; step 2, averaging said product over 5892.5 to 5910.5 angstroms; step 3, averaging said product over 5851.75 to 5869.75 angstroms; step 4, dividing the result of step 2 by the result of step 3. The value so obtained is 0.92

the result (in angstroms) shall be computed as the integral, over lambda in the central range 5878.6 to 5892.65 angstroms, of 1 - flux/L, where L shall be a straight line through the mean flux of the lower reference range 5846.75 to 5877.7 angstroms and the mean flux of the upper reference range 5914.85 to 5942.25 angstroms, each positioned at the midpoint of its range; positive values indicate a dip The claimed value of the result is 1.7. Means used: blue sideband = 23.3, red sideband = 23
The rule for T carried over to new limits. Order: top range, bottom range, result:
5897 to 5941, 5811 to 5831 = 0.99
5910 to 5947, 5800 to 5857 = 1.00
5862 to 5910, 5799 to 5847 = 0.93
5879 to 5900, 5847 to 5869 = 0.85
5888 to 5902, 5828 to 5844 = 0.77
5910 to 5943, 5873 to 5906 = 1.12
